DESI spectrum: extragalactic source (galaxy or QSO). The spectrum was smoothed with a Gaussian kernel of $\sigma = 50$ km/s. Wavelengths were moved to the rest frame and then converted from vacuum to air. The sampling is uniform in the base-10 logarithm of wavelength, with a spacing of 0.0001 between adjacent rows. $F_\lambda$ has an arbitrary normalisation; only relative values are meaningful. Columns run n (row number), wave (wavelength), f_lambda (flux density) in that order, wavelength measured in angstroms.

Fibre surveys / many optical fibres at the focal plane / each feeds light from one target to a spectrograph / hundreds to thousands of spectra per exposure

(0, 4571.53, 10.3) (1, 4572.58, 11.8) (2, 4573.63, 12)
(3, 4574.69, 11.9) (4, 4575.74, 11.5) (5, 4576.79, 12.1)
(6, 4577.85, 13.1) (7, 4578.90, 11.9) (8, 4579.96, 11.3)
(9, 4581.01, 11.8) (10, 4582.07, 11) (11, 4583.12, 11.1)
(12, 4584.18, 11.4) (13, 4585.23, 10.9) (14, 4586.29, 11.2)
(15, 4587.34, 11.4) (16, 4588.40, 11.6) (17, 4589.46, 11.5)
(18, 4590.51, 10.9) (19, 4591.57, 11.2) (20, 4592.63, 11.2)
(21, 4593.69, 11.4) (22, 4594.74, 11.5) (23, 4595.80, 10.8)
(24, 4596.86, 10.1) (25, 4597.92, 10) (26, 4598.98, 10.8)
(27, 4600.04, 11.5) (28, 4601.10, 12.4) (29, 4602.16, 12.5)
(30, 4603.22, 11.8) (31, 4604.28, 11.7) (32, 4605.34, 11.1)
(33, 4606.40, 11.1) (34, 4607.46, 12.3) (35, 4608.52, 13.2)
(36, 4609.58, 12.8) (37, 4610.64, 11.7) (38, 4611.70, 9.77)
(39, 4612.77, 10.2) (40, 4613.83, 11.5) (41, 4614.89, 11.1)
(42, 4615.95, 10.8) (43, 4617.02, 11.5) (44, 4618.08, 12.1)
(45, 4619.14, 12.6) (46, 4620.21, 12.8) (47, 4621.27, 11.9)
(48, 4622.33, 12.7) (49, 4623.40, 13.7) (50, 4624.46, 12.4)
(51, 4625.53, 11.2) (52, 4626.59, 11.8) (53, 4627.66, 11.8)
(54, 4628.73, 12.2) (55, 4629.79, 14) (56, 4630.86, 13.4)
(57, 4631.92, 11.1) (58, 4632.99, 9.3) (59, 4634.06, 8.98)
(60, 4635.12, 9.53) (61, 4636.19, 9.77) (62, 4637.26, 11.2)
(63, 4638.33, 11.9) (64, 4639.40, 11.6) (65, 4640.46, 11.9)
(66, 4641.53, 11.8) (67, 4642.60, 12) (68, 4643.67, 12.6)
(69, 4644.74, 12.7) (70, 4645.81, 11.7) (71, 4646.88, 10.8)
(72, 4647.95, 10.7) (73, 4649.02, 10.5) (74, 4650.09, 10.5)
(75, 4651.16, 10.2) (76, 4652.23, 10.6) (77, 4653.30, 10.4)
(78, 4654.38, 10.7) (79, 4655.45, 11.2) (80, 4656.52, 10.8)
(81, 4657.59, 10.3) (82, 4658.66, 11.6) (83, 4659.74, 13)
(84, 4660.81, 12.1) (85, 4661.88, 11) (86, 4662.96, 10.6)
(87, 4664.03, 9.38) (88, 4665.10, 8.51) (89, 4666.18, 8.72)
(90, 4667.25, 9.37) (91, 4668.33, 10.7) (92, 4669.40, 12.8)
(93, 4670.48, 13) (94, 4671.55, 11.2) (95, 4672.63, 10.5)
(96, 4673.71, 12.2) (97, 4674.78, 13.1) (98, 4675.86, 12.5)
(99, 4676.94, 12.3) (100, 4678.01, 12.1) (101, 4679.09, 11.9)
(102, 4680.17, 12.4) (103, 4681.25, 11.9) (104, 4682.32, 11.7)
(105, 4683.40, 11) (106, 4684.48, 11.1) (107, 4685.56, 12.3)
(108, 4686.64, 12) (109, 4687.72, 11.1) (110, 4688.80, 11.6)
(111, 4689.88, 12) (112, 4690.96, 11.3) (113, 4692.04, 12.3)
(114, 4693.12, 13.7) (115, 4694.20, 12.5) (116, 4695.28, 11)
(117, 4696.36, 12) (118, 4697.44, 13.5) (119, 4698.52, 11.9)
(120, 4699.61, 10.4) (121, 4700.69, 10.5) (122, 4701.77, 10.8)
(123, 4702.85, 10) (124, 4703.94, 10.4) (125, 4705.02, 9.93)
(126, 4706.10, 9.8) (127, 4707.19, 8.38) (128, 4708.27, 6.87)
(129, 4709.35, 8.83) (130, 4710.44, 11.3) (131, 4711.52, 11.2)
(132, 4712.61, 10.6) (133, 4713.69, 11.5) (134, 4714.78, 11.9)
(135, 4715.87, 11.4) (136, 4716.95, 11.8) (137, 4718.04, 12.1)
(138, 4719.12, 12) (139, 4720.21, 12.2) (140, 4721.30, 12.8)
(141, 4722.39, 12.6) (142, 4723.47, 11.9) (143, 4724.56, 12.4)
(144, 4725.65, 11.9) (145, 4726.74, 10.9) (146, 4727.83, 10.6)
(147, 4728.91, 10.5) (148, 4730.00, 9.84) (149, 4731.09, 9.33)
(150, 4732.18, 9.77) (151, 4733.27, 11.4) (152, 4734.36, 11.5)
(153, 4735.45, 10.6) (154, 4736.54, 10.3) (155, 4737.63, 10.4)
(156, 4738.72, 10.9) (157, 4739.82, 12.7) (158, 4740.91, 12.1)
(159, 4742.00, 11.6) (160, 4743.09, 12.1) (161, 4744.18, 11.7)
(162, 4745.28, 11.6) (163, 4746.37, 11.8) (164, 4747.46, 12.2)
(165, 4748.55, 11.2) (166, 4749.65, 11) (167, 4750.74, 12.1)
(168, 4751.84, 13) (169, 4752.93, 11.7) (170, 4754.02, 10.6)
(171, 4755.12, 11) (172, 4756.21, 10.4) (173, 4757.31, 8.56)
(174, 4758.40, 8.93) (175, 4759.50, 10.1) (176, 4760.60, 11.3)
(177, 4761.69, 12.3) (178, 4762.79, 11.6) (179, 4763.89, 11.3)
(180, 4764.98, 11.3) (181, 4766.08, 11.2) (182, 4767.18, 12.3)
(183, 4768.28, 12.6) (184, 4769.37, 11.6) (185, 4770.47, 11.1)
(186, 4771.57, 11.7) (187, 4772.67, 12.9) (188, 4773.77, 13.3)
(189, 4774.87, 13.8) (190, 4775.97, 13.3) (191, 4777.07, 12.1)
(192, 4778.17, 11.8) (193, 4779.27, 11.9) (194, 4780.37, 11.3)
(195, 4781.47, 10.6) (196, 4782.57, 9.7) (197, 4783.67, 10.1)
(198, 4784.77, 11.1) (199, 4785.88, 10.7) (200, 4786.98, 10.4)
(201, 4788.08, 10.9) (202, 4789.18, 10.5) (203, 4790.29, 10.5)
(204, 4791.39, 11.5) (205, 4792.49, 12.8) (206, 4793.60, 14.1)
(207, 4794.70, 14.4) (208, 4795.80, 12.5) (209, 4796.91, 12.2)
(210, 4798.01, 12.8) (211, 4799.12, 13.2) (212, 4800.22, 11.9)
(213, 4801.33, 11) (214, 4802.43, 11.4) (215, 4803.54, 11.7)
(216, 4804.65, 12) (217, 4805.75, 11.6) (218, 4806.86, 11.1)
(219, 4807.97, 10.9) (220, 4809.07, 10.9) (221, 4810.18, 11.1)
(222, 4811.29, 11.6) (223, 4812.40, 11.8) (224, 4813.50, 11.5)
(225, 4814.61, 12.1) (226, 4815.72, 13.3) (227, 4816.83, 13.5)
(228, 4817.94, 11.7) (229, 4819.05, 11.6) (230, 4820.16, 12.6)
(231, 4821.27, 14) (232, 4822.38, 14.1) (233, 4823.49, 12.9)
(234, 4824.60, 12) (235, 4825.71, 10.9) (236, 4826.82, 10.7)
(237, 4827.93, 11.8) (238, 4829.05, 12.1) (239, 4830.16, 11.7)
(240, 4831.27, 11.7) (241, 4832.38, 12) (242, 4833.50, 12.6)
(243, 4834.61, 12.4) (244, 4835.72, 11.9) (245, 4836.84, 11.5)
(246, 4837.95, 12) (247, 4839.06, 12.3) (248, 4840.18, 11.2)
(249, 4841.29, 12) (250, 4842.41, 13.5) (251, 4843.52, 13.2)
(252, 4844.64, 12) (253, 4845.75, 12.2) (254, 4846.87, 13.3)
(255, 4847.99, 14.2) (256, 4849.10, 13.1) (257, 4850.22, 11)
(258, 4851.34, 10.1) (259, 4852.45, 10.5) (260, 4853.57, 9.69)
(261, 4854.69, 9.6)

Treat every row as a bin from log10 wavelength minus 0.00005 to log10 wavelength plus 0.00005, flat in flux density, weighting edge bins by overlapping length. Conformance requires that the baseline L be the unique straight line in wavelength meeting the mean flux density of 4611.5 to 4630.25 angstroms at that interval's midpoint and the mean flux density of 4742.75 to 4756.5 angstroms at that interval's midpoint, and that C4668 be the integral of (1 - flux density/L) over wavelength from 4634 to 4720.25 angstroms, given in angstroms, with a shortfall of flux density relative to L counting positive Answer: 4.3 angstroms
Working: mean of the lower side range 11.9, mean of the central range 11.2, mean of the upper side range 11.6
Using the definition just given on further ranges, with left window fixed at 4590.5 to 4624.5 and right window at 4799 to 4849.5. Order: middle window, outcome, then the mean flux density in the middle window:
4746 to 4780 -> 1.0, 11.6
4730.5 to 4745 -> 1.0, 11.1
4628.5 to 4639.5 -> 0.5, 11.1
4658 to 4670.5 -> 1.0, 10.8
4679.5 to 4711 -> 1.8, 11.1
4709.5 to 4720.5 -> 0.3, 11.5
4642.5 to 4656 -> 0.7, 11.1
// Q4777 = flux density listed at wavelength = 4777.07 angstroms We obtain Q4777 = 12.1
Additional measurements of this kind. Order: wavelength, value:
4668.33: 10.7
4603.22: 11.8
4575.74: 11.5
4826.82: 10.7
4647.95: 10.7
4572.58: 11.8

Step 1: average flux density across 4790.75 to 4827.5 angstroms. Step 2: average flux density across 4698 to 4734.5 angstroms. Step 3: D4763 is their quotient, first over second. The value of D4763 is 1.12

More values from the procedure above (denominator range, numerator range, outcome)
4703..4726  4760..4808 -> 1.07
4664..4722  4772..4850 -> 1.07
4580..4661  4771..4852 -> 1.05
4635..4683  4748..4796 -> 1.02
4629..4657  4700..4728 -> 0.98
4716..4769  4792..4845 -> 1.07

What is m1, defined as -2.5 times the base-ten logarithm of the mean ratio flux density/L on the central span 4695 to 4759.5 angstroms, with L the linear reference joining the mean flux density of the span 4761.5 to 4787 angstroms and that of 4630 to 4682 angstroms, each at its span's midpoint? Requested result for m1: 0.04 mag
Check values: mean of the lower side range 11.2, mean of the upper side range 11.7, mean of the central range 11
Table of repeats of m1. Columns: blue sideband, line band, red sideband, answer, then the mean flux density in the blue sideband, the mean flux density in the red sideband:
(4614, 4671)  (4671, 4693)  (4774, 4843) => -0.04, 11.3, 11.9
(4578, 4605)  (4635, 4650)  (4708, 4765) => -0.01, 11.3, 11.2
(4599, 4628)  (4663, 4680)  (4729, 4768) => 0.03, 11.8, 11.1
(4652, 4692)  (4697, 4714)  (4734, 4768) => 0.10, 11.3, 11.3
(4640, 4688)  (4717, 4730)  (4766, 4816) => -0.02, 11.3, 11.8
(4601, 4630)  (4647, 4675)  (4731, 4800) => 0.09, 11.9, 11.5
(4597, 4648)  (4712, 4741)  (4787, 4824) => 0.05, 11.6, 12.1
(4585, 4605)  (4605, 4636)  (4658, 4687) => -0.03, 11.3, 11.4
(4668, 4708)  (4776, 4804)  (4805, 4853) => 0.02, 11.5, 12.1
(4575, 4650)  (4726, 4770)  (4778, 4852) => 0.06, 11.5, 11.9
